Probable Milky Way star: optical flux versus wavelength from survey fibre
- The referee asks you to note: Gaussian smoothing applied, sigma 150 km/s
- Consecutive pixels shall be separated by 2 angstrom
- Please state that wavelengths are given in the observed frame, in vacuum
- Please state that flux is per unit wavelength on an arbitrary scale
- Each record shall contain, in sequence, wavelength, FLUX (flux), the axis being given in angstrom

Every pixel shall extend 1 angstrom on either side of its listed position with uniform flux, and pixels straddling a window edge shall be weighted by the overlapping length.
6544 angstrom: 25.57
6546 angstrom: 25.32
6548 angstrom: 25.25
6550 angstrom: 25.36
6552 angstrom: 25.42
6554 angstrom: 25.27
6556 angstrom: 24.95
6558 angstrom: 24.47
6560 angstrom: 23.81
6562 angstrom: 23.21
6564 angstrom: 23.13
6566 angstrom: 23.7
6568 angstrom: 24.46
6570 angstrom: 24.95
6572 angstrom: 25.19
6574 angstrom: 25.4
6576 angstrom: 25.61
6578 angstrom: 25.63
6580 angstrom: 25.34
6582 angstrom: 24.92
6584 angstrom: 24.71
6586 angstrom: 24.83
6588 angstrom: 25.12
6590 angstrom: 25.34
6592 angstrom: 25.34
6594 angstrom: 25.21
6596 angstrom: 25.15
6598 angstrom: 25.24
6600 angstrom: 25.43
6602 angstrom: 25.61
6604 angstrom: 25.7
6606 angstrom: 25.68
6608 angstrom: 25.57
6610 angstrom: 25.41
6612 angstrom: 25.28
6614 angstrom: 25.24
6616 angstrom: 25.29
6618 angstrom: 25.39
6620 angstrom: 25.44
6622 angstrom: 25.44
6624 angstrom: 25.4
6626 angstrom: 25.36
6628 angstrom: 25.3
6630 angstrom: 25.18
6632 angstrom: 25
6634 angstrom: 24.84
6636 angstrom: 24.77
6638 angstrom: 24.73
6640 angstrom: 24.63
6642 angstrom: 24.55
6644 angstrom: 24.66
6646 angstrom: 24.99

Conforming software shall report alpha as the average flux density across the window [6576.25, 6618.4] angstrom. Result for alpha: 25.3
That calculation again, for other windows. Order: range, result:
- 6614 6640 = 25.2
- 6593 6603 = 25.3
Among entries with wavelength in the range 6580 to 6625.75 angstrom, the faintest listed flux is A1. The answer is 24.71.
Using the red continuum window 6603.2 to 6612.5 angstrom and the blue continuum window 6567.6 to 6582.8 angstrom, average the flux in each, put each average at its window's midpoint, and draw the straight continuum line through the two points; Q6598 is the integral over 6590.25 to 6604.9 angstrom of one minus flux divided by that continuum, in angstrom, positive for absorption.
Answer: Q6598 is 0.03 angstrom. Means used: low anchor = 25.2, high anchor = 25.5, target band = 25.4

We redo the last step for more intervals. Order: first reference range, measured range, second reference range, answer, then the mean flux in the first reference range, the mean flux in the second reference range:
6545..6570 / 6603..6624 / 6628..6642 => -0.6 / 24.5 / 24.9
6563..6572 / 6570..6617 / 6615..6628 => -1.0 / 24.2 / 25.4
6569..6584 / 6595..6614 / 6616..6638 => -0.2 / 25.3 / 25.2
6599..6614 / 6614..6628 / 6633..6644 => -0.1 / 25.5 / 24.7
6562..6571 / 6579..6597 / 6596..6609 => -0.2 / 24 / 25.5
